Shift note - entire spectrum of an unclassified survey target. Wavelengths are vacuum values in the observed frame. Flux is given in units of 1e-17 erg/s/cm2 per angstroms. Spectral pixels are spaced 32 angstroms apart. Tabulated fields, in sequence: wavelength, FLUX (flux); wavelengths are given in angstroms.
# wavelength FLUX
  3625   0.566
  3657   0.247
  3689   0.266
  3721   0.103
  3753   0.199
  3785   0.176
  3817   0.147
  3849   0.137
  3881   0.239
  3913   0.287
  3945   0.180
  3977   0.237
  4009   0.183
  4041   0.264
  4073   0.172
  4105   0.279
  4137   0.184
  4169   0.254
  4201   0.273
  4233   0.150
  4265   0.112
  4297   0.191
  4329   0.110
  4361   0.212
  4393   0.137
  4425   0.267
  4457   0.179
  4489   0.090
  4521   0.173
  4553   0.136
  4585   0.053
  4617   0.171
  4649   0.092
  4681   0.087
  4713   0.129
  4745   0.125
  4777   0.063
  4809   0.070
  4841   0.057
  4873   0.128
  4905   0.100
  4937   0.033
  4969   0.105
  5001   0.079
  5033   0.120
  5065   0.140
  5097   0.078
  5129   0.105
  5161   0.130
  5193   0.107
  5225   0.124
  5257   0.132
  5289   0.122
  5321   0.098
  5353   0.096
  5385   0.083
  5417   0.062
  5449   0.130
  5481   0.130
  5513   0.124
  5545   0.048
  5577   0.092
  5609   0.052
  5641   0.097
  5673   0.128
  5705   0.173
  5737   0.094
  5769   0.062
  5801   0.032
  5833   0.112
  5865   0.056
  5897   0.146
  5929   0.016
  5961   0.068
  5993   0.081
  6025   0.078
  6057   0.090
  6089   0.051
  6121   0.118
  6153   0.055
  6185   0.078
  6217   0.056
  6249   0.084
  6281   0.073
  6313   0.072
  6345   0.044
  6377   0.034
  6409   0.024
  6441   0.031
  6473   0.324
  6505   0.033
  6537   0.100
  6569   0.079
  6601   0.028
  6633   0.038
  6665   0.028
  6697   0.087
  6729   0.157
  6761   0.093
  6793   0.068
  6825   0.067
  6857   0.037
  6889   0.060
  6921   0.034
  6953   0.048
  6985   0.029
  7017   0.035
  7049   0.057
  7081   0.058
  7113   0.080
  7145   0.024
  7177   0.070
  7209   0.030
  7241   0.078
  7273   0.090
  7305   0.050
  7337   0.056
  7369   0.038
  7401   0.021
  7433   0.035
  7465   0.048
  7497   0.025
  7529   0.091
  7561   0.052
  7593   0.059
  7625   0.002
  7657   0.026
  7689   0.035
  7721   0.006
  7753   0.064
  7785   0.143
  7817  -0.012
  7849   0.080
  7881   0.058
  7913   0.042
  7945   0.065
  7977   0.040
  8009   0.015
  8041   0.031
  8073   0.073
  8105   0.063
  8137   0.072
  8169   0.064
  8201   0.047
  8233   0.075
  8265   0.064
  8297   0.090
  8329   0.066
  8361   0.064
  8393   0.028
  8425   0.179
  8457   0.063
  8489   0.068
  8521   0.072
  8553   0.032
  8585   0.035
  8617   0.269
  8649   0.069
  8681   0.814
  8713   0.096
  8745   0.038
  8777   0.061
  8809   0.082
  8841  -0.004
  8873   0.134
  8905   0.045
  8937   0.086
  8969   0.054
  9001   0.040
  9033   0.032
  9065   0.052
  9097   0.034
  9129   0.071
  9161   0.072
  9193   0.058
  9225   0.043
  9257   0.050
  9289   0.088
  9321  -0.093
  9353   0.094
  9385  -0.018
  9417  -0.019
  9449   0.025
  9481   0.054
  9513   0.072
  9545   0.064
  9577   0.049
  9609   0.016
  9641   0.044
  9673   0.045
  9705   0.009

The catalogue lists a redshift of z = 0.74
